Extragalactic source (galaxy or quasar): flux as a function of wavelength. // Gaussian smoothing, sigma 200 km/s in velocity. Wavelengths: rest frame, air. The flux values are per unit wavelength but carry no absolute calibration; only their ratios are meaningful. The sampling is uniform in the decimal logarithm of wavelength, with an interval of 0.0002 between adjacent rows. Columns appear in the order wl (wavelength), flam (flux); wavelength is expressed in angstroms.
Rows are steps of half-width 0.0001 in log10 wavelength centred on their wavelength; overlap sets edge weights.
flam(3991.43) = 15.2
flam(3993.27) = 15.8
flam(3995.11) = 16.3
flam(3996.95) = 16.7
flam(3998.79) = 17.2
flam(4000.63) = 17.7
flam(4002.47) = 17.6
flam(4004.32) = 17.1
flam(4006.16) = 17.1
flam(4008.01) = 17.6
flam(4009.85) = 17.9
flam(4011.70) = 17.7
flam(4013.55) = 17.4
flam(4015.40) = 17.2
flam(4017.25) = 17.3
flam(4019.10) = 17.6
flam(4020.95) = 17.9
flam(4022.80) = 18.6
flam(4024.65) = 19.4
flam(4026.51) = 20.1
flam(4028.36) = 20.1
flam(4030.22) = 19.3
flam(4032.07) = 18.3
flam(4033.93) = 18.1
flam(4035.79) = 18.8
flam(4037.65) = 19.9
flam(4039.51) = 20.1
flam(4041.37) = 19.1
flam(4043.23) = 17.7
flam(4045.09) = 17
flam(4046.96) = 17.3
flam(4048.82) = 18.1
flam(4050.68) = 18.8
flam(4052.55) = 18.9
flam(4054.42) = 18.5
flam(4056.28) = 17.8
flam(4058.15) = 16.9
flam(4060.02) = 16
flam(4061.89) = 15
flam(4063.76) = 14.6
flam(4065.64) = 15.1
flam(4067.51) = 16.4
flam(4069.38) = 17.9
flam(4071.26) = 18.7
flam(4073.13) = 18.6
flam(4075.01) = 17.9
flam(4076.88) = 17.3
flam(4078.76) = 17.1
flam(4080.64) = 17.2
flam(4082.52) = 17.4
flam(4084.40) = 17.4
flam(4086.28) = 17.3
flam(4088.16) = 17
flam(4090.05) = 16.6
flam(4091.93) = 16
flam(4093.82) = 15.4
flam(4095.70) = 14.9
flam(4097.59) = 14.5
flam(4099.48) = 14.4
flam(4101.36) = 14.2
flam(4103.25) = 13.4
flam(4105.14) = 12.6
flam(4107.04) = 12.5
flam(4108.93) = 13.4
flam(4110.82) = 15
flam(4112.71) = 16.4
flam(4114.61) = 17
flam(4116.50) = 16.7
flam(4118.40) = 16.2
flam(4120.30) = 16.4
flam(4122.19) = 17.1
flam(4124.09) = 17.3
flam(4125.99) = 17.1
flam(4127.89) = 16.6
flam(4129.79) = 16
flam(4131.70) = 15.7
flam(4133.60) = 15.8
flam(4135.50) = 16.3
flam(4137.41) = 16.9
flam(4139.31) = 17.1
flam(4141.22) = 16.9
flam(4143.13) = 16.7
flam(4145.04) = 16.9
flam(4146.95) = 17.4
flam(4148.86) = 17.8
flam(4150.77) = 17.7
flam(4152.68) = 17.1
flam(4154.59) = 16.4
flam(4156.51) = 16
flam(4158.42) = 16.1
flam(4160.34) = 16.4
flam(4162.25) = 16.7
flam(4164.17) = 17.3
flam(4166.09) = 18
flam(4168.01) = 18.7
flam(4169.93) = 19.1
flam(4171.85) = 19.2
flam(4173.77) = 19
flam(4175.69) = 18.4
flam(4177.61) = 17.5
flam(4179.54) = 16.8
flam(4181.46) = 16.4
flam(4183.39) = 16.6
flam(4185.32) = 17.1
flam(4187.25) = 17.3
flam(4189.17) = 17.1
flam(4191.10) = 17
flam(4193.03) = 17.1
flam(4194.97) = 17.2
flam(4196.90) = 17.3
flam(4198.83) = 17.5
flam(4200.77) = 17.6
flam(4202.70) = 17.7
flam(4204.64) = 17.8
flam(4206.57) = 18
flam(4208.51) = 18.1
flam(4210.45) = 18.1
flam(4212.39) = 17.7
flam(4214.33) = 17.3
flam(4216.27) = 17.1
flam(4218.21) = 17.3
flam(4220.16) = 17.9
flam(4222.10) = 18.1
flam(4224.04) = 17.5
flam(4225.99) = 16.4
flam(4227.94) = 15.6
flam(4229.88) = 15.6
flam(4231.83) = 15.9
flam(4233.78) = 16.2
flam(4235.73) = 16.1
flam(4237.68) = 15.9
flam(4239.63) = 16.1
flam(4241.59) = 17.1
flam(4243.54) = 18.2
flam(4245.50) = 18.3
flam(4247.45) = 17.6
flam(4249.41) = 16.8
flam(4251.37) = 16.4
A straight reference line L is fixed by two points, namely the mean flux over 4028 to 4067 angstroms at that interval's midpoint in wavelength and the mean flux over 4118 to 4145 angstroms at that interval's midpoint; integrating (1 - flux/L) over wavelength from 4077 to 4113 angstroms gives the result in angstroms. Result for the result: 3.6 angstroms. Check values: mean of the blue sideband 17.8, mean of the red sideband 16.6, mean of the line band 15.4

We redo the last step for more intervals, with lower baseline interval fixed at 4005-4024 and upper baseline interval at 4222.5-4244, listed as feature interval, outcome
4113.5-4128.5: 0.22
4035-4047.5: -0.78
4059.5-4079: 0.62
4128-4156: 0.31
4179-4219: -1.76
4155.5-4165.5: 0.16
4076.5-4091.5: 0.13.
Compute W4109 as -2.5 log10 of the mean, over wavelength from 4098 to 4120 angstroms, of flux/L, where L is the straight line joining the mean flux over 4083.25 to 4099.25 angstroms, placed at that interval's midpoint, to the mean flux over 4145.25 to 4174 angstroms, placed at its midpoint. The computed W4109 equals 0.118 mag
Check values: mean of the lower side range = 16.1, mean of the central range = 14.8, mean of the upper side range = 17.5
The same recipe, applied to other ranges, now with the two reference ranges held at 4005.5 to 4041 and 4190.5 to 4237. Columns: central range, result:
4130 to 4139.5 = 0.091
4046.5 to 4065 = 0.067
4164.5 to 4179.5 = -0.057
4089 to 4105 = 0.209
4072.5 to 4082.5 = 0.032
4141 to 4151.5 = 0.024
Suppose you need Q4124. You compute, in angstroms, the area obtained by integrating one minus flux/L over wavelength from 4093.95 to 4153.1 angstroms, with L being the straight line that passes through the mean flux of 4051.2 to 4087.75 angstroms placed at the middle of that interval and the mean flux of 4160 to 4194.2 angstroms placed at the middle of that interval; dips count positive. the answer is 4.9 angstroms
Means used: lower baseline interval 17.2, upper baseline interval 17.6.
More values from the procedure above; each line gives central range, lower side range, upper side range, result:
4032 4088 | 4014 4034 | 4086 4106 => -2.8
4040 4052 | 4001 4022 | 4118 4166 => -0.6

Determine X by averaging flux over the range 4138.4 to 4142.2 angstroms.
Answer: 17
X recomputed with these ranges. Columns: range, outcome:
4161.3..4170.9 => 18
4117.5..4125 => 16.8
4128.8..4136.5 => 15.9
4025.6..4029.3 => 20.1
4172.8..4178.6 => 18.3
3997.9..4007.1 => 17.3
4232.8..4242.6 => 16.3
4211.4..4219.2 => 17.3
